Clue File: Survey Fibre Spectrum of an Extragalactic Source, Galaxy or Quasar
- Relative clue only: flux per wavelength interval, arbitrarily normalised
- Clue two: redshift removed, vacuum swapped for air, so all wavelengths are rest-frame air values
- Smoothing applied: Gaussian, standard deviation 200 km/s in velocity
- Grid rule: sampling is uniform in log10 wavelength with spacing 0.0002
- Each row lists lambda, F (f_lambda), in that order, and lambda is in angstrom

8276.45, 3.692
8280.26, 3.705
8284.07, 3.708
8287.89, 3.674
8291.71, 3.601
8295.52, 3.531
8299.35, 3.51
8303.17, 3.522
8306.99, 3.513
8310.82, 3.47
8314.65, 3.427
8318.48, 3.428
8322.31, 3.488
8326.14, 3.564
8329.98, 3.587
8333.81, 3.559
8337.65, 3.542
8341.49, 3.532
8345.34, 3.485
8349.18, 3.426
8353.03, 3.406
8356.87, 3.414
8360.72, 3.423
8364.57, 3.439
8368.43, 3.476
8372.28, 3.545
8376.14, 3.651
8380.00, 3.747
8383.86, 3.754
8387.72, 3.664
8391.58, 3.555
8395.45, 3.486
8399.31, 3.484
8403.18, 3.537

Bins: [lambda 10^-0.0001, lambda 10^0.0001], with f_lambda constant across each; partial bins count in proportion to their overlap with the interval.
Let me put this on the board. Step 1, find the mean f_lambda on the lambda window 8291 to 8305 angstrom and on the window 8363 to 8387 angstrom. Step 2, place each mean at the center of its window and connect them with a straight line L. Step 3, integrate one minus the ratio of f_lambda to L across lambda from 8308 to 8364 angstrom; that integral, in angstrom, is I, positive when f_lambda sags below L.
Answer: 1.4 angstrom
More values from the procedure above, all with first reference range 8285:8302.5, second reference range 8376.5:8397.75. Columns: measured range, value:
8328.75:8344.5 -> 0.3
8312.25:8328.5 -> 0.5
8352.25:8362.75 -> 0.6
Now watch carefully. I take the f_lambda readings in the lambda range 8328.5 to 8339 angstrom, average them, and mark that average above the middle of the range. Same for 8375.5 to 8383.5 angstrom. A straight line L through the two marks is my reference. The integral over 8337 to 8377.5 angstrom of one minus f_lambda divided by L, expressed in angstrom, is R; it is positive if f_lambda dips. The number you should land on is 1.8 angstrom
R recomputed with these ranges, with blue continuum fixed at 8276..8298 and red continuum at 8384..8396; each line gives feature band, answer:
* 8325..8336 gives 0.18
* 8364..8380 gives 0.23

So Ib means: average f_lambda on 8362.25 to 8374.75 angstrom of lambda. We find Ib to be 3.49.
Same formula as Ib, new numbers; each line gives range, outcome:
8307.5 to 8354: 3.49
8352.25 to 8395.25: 3.55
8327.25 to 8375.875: 3.49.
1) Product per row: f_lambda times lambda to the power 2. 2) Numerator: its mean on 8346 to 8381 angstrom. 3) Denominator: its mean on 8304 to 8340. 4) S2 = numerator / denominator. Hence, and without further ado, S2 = 1.0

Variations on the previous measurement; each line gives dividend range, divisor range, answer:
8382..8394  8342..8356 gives 1.07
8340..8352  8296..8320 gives 1.01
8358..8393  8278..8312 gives 1.02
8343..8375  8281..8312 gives 0.98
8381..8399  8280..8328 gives 1.04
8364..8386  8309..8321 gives 1.06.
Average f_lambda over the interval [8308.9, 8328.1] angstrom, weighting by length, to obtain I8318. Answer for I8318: 3.47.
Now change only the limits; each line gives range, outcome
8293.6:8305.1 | 3.52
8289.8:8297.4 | 3.57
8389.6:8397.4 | 3.52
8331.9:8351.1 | 3.51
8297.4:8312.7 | 3.5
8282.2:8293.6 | 3.66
